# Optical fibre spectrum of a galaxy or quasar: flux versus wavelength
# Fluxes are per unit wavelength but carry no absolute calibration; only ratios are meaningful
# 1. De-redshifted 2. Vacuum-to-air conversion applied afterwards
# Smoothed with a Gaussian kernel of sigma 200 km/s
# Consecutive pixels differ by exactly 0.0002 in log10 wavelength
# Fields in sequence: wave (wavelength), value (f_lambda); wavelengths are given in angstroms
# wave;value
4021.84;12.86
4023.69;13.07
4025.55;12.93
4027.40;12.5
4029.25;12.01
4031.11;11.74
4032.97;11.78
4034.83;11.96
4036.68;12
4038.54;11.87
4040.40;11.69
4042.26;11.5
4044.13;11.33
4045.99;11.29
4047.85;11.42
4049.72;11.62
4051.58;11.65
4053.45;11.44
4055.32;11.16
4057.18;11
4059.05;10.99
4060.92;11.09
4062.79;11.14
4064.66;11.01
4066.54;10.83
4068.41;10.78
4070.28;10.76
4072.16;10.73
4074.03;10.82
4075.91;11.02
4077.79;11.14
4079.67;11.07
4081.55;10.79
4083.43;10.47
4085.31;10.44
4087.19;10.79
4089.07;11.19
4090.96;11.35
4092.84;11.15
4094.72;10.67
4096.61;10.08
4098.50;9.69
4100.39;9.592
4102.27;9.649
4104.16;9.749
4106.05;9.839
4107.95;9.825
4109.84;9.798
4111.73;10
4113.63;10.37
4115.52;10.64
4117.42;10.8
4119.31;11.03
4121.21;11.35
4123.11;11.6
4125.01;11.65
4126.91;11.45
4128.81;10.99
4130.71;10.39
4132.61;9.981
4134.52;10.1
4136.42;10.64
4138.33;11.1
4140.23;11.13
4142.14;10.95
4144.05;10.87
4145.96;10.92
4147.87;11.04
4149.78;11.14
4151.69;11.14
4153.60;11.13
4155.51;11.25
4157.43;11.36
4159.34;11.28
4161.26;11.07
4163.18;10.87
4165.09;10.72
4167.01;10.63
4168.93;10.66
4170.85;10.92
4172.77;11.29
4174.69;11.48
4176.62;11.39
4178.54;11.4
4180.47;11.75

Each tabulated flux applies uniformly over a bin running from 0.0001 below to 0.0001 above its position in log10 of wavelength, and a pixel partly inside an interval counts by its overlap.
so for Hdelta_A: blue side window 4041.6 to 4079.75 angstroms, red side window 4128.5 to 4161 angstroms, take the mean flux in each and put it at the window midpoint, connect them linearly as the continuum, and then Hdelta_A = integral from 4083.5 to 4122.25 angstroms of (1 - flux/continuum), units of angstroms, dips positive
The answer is 2.16 angstroms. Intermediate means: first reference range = 11.1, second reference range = 10.9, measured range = 10.4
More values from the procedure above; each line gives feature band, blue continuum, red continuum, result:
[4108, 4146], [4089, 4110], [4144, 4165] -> -0.4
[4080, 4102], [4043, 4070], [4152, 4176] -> 1.2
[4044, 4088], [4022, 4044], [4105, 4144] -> 2.1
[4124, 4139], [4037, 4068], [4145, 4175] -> 0.5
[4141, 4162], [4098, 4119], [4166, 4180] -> -0.7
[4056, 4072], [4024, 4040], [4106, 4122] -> 0.7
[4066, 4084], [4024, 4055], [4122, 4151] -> 1.0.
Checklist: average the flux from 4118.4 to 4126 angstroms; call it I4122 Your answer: 11.4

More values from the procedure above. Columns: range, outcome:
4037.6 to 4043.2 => 11.7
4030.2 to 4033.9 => 11.7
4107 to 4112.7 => 9.87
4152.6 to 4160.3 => 11.3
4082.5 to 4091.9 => 10.8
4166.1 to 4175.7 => 11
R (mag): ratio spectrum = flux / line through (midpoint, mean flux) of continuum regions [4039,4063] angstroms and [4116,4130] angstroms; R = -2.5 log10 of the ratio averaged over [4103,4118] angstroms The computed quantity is 0.12 mag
